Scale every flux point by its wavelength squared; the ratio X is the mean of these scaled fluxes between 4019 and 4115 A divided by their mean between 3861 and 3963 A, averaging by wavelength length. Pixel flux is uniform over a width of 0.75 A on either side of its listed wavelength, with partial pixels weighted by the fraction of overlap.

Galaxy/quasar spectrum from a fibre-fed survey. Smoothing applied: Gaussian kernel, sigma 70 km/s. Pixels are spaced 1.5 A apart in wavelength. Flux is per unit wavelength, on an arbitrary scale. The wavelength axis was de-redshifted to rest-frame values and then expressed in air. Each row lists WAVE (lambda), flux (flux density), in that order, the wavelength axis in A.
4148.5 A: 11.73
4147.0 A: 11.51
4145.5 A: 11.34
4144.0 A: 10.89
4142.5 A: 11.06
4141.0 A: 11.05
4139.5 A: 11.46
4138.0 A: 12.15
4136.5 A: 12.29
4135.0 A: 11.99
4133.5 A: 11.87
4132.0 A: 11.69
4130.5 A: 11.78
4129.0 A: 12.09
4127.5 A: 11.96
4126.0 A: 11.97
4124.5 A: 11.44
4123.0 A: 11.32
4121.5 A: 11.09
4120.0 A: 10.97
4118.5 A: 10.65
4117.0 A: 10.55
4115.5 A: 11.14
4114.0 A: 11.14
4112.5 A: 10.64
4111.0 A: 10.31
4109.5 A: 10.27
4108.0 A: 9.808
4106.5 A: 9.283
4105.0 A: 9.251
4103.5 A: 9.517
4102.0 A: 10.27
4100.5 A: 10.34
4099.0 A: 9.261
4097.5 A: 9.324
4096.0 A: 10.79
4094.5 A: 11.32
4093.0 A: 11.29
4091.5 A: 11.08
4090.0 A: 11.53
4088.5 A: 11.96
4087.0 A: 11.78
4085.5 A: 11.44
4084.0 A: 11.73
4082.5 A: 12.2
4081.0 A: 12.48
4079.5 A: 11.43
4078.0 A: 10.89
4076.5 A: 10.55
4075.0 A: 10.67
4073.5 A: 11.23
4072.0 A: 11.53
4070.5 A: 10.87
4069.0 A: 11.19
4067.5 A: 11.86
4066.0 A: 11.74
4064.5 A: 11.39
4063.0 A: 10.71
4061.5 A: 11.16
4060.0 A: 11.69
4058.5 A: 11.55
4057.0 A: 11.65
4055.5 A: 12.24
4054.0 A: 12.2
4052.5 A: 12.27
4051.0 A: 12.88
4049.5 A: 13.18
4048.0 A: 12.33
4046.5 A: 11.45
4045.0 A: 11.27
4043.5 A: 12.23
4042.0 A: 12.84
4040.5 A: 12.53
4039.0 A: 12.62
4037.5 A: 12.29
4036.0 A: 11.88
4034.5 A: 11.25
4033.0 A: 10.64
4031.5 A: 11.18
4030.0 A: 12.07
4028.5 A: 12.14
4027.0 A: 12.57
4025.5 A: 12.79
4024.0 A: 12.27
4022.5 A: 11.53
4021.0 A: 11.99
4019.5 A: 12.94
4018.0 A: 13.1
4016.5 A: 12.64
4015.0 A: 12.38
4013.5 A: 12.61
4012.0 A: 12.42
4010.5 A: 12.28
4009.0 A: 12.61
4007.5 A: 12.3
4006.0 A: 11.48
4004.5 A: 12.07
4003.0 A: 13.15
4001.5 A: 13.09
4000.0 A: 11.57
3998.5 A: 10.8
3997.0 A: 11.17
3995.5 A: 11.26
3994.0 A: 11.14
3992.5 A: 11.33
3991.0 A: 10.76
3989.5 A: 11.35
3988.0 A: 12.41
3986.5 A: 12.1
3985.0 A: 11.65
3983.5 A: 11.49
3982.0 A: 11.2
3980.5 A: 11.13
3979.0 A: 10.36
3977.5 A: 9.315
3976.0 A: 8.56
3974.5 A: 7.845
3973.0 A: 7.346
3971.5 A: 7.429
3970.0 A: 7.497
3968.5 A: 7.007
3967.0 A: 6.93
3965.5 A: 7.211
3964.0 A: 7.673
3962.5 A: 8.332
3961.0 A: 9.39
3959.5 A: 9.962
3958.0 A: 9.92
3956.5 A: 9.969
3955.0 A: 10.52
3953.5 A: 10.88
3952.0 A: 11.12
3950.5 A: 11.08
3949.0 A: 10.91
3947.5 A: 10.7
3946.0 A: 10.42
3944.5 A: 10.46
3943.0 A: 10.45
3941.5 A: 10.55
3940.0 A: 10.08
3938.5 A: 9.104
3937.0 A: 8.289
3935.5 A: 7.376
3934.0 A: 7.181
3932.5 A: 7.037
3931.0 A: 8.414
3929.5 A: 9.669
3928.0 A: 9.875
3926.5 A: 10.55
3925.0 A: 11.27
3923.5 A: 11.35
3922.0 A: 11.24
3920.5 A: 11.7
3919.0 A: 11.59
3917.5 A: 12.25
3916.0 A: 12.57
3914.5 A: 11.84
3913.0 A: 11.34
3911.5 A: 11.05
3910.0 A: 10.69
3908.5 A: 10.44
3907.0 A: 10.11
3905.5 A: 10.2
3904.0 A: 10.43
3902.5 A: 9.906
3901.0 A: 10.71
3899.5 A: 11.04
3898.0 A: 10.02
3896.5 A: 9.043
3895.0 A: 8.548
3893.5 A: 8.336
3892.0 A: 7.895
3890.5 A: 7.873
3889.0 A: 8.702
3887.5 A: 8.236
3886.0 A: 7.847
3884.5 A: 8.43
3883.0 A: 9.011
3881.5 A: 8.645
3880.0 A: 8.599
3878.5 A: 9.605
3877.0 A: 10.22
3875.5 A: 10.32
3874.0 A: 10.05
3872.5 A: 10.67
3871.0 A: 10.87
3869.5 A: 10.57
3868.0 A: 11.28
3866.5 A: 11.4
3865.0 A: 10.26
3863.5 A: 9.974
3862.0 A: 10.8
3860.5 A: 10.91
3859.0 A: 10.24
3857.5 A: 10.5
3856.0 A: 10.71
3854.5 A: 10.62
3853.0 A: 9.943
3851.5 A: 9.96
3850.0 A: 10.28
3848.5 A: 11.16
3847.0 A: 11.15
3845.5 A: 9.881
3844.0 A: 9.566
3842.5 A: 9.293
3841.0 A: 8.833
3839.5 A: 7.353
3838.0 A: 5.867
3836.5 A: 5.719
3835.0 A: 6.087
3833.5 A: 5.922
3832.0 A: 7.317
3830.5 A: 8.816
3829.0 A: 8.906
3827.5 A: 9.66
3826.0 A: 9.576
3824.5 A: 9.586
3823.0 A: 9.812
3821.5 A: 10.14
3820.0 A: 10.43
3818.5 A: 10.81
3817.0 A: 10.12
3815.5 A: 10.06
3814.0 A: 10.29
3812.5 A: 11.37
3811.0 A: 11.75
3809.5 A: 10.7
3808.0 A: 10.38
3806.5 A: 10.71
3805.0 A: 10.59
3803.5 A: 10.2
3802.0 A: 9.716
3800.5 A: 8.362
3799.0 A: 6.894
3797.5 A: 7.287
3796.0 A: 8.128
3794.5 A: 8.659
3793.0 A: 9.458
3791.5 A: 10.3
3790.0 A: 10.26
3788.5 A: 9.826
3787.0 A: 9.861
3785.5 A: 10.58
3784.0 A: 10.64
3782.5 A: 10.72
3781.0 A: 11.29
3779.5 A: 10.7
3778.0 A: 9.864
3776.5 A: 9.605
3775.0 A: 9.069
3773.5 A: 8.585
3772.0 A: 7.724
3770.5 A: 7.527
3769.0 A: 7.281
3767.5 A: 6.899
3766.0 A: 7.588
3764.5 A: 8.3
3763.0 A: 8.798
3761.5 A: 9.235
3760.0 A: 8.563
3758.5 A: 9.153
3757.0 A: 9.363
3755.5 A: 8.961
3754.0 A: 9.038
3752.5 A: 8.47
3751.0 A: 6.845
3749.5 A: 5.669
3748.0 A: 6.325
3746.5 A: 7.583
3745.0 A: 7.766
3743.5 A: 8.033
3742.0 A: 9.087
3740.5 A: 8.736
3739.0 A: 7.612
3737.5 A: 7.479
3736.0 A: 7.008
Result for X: 1.23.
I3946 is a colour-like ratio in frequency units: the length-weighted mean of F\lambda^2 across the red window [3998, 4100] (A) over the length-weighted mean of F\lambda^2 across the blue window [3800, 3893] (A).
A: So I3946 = 1.4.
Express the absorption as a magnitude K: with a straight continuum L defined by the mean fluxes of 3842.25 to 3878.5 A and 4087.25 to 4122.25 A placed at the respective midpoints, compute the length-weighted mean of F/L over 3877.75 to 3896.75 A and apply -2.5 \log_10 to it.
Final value 0.22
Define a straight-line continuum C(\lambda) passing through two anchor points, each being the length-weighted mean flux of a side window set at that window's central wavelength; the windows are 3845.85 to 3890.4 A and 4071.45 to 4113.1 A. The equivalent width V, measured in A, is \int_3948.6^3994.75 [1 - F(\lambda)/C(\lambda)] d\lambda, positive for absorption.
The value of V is 2.6 A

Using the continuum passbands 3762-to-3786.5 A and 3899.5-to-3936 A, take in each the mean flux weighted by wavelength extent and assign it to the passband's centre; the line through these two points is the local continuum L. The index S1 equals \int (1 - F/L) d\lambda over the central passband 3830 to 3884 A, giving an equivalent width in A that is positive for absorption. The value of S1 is 1.9 A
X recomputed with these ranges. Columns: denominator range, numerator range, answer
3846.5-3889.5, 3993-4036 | 1.29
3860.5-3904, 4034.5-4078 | 1.33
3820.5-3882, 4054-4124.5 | 1.30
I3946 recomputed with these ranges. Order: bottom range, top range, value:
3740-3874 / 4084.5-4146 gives 1.38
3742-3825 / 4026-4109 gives 1.43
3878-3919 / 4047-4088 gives 1.30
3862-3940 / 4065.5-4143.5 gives 1.24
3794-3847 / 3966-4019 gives 1.30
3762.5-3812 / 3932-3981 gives 1.07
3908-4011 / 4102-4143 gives 1.16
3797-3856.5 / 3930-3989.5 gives 1.08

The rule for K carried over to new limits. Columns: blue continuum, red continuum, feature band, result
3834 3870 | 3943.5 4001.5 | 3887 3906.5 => 0.054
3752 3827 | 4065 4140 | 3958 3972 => 0.276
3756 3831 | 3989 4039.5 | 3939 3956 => 0.061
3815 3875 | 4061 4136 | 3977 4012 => -0.111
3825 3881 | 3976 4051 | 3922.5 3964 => 0.113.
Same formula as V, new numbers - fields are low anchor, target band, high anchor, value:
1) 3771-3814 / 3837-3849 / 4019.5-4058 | 1.4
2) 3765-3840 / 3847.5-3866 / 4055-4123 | -1.8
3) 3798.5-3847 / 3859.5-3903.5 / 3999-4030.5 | 2.3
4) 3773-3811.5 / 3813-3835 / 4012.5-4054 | 1.7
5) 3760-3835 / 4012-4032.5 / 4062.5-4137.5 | -3.2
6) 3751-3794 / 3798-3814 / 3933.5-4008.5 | -1.2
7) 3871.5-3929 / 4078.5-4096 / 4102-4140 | -1.1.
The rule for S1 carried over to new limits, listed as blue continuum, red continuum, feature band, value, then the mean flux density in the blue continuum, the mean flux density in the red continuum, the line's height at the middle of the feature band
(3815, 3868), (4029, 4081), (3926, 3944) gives 2.44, 9.5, 11.7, 10.5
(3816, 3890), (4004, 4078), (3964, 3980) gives 4.42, 9.48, 11.9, 11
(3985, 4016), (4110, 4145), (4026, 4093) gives -0.44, 11.9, 11.4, 11.7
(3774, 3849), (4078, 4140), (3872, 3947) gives 1.29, 9.46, 11.1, 9.99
